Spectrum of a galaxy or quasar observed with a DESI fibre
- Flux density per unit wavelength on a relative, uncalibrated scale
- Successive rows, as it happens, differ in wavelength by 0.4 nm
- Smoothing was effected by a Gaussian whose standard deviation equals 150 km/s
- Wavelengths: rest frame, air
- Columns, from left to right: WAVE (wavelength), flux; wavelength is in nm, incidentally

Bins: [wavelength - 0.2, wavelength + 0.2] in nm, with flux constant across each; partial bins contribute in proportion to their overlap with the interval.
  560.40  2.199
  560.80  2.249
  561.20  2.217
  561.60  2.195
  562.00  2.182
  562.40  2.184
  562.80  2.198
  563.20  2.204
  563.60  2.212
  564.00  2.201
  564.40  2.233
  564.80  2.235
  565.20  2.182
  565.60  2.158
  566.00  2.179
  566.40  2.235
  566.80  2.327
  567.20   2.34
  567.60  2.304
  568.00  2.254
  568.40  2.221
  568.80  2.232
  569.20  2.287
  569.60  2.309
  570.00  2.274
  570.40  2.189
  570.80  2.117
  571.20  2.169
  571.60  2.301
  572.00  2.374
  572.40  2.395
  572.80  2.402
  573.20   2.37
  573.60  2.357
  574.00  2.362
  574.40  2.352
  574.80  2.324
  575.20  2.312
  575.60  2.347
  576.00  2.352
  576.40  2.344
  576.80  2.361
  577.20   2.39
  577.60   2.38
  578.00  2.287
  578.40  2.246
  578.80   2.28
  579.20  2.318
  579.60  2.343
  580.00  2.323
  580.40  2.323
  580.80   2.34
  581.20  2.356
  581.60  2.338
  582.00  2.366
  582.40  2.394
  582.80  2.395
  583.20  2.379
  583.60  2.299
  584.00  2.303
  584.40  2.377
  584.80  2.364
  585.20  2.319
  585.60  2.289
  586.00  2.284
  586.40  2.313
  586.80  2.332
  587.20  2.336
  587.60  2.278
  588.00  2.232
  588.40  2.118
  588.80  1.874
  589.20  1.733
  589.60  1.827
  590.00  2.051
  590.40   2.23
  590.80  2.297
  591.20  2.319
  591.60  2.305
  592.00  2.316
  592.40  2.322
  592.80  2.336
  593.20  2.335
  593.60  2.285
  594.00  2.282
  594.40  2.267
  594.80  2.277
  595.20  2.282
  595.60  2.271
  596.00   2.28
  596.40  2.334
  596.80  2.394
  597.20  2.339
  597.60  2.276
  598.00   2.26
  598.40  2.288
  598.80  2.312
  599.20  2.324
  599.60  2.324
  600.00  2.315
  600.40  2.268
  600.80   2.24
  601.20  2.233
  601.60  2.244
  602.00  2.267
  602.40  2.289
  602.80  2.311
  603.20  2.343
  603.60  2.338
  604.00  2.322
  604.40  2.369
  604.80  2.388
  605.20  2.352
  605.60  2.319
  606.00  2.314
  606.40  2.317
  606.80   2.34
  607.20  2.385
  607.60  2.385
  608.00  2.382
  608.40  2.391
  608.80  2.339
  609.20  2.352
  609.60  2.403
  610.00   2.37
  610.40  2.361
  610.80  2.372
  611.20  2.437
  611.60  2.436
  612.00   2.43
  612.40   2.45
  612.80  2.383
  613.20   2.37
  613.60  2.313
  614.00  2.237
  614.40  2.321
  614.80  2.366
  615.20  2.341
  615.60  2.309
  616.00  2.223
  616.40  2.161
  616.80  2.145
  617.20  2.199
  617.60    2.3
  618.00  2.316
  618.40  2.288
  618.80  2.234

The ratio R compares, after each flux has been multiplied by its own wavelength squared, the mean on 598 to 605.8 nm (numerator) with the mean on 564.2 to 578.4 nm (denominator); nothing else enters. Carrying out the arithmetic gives 1.1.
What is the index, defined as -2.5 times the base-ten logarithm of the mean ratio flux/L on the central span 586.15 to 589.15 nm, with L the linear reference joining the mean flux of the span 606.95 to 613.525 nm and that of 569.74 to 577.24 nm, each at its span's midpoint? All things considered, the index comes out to 0.08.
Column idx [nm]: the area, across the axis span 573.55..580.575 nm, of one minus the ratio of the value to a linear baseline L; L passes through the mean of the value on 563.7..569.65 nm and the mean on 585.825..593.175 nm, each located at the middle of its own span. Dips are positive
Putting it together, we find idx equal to -0.347 nm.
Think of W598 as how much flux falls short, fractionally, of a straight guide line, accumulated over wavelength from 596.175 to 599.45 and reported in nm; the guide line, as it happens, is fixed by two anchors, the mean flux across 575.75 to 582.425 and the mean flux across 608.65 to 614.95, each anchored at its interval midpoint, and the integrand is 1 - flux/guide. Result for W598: 0.06 nm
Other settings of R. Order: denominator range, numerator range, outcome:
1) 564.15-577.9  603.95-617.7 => 1.17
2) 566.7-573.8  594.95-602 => 1.10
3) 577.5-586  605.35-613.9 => 1.12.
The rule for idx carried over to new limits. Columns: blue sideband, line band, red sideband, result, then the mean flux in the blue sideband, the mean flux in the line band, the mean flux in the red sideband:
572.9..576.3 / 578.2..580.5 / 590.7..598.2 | 0.033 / 2.35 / 2.3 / 2.3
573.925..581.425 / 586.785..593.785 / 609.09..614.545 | 0.467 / 2.33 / 2.19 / 2.37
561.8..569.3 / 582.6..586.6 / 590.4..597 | -0.092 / 2.23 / 2.33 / 2.3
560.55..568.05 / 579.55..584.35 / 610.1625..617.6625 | -0.185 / 2.22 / 2.35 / 2.32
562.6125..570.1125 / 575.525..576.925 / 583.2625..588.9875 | -0.059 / 2.24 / 2.35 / 2.27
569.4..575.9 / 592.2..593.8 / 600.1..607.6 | -0.004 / 2.31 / 2.32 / 2.32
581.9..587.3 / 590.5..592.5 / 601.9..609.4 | 0.028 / 2.34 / 2.31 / 2.34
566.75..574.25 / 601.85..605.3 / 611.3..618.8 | -0.038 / 2.29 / 2.33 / 2.31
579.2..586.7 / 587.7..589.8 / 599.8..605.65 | 0.322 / 2.34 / 1.97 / 2.31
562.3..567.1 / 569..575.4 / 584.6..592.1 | -0.276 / 2.22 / 2.31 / 2.2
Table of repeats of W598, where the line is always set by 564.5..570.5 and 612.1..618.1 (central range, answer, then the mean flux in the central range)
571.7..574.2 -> -0.13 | 2.37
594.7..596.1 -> 0.00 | 2.28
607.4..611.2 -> -0.14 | 2.38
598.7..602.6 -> 0.00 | 2.28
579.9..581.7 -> -0.06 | 2.34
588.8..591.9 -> 0.23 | 2.1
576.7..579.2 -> -0.07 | 2.32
